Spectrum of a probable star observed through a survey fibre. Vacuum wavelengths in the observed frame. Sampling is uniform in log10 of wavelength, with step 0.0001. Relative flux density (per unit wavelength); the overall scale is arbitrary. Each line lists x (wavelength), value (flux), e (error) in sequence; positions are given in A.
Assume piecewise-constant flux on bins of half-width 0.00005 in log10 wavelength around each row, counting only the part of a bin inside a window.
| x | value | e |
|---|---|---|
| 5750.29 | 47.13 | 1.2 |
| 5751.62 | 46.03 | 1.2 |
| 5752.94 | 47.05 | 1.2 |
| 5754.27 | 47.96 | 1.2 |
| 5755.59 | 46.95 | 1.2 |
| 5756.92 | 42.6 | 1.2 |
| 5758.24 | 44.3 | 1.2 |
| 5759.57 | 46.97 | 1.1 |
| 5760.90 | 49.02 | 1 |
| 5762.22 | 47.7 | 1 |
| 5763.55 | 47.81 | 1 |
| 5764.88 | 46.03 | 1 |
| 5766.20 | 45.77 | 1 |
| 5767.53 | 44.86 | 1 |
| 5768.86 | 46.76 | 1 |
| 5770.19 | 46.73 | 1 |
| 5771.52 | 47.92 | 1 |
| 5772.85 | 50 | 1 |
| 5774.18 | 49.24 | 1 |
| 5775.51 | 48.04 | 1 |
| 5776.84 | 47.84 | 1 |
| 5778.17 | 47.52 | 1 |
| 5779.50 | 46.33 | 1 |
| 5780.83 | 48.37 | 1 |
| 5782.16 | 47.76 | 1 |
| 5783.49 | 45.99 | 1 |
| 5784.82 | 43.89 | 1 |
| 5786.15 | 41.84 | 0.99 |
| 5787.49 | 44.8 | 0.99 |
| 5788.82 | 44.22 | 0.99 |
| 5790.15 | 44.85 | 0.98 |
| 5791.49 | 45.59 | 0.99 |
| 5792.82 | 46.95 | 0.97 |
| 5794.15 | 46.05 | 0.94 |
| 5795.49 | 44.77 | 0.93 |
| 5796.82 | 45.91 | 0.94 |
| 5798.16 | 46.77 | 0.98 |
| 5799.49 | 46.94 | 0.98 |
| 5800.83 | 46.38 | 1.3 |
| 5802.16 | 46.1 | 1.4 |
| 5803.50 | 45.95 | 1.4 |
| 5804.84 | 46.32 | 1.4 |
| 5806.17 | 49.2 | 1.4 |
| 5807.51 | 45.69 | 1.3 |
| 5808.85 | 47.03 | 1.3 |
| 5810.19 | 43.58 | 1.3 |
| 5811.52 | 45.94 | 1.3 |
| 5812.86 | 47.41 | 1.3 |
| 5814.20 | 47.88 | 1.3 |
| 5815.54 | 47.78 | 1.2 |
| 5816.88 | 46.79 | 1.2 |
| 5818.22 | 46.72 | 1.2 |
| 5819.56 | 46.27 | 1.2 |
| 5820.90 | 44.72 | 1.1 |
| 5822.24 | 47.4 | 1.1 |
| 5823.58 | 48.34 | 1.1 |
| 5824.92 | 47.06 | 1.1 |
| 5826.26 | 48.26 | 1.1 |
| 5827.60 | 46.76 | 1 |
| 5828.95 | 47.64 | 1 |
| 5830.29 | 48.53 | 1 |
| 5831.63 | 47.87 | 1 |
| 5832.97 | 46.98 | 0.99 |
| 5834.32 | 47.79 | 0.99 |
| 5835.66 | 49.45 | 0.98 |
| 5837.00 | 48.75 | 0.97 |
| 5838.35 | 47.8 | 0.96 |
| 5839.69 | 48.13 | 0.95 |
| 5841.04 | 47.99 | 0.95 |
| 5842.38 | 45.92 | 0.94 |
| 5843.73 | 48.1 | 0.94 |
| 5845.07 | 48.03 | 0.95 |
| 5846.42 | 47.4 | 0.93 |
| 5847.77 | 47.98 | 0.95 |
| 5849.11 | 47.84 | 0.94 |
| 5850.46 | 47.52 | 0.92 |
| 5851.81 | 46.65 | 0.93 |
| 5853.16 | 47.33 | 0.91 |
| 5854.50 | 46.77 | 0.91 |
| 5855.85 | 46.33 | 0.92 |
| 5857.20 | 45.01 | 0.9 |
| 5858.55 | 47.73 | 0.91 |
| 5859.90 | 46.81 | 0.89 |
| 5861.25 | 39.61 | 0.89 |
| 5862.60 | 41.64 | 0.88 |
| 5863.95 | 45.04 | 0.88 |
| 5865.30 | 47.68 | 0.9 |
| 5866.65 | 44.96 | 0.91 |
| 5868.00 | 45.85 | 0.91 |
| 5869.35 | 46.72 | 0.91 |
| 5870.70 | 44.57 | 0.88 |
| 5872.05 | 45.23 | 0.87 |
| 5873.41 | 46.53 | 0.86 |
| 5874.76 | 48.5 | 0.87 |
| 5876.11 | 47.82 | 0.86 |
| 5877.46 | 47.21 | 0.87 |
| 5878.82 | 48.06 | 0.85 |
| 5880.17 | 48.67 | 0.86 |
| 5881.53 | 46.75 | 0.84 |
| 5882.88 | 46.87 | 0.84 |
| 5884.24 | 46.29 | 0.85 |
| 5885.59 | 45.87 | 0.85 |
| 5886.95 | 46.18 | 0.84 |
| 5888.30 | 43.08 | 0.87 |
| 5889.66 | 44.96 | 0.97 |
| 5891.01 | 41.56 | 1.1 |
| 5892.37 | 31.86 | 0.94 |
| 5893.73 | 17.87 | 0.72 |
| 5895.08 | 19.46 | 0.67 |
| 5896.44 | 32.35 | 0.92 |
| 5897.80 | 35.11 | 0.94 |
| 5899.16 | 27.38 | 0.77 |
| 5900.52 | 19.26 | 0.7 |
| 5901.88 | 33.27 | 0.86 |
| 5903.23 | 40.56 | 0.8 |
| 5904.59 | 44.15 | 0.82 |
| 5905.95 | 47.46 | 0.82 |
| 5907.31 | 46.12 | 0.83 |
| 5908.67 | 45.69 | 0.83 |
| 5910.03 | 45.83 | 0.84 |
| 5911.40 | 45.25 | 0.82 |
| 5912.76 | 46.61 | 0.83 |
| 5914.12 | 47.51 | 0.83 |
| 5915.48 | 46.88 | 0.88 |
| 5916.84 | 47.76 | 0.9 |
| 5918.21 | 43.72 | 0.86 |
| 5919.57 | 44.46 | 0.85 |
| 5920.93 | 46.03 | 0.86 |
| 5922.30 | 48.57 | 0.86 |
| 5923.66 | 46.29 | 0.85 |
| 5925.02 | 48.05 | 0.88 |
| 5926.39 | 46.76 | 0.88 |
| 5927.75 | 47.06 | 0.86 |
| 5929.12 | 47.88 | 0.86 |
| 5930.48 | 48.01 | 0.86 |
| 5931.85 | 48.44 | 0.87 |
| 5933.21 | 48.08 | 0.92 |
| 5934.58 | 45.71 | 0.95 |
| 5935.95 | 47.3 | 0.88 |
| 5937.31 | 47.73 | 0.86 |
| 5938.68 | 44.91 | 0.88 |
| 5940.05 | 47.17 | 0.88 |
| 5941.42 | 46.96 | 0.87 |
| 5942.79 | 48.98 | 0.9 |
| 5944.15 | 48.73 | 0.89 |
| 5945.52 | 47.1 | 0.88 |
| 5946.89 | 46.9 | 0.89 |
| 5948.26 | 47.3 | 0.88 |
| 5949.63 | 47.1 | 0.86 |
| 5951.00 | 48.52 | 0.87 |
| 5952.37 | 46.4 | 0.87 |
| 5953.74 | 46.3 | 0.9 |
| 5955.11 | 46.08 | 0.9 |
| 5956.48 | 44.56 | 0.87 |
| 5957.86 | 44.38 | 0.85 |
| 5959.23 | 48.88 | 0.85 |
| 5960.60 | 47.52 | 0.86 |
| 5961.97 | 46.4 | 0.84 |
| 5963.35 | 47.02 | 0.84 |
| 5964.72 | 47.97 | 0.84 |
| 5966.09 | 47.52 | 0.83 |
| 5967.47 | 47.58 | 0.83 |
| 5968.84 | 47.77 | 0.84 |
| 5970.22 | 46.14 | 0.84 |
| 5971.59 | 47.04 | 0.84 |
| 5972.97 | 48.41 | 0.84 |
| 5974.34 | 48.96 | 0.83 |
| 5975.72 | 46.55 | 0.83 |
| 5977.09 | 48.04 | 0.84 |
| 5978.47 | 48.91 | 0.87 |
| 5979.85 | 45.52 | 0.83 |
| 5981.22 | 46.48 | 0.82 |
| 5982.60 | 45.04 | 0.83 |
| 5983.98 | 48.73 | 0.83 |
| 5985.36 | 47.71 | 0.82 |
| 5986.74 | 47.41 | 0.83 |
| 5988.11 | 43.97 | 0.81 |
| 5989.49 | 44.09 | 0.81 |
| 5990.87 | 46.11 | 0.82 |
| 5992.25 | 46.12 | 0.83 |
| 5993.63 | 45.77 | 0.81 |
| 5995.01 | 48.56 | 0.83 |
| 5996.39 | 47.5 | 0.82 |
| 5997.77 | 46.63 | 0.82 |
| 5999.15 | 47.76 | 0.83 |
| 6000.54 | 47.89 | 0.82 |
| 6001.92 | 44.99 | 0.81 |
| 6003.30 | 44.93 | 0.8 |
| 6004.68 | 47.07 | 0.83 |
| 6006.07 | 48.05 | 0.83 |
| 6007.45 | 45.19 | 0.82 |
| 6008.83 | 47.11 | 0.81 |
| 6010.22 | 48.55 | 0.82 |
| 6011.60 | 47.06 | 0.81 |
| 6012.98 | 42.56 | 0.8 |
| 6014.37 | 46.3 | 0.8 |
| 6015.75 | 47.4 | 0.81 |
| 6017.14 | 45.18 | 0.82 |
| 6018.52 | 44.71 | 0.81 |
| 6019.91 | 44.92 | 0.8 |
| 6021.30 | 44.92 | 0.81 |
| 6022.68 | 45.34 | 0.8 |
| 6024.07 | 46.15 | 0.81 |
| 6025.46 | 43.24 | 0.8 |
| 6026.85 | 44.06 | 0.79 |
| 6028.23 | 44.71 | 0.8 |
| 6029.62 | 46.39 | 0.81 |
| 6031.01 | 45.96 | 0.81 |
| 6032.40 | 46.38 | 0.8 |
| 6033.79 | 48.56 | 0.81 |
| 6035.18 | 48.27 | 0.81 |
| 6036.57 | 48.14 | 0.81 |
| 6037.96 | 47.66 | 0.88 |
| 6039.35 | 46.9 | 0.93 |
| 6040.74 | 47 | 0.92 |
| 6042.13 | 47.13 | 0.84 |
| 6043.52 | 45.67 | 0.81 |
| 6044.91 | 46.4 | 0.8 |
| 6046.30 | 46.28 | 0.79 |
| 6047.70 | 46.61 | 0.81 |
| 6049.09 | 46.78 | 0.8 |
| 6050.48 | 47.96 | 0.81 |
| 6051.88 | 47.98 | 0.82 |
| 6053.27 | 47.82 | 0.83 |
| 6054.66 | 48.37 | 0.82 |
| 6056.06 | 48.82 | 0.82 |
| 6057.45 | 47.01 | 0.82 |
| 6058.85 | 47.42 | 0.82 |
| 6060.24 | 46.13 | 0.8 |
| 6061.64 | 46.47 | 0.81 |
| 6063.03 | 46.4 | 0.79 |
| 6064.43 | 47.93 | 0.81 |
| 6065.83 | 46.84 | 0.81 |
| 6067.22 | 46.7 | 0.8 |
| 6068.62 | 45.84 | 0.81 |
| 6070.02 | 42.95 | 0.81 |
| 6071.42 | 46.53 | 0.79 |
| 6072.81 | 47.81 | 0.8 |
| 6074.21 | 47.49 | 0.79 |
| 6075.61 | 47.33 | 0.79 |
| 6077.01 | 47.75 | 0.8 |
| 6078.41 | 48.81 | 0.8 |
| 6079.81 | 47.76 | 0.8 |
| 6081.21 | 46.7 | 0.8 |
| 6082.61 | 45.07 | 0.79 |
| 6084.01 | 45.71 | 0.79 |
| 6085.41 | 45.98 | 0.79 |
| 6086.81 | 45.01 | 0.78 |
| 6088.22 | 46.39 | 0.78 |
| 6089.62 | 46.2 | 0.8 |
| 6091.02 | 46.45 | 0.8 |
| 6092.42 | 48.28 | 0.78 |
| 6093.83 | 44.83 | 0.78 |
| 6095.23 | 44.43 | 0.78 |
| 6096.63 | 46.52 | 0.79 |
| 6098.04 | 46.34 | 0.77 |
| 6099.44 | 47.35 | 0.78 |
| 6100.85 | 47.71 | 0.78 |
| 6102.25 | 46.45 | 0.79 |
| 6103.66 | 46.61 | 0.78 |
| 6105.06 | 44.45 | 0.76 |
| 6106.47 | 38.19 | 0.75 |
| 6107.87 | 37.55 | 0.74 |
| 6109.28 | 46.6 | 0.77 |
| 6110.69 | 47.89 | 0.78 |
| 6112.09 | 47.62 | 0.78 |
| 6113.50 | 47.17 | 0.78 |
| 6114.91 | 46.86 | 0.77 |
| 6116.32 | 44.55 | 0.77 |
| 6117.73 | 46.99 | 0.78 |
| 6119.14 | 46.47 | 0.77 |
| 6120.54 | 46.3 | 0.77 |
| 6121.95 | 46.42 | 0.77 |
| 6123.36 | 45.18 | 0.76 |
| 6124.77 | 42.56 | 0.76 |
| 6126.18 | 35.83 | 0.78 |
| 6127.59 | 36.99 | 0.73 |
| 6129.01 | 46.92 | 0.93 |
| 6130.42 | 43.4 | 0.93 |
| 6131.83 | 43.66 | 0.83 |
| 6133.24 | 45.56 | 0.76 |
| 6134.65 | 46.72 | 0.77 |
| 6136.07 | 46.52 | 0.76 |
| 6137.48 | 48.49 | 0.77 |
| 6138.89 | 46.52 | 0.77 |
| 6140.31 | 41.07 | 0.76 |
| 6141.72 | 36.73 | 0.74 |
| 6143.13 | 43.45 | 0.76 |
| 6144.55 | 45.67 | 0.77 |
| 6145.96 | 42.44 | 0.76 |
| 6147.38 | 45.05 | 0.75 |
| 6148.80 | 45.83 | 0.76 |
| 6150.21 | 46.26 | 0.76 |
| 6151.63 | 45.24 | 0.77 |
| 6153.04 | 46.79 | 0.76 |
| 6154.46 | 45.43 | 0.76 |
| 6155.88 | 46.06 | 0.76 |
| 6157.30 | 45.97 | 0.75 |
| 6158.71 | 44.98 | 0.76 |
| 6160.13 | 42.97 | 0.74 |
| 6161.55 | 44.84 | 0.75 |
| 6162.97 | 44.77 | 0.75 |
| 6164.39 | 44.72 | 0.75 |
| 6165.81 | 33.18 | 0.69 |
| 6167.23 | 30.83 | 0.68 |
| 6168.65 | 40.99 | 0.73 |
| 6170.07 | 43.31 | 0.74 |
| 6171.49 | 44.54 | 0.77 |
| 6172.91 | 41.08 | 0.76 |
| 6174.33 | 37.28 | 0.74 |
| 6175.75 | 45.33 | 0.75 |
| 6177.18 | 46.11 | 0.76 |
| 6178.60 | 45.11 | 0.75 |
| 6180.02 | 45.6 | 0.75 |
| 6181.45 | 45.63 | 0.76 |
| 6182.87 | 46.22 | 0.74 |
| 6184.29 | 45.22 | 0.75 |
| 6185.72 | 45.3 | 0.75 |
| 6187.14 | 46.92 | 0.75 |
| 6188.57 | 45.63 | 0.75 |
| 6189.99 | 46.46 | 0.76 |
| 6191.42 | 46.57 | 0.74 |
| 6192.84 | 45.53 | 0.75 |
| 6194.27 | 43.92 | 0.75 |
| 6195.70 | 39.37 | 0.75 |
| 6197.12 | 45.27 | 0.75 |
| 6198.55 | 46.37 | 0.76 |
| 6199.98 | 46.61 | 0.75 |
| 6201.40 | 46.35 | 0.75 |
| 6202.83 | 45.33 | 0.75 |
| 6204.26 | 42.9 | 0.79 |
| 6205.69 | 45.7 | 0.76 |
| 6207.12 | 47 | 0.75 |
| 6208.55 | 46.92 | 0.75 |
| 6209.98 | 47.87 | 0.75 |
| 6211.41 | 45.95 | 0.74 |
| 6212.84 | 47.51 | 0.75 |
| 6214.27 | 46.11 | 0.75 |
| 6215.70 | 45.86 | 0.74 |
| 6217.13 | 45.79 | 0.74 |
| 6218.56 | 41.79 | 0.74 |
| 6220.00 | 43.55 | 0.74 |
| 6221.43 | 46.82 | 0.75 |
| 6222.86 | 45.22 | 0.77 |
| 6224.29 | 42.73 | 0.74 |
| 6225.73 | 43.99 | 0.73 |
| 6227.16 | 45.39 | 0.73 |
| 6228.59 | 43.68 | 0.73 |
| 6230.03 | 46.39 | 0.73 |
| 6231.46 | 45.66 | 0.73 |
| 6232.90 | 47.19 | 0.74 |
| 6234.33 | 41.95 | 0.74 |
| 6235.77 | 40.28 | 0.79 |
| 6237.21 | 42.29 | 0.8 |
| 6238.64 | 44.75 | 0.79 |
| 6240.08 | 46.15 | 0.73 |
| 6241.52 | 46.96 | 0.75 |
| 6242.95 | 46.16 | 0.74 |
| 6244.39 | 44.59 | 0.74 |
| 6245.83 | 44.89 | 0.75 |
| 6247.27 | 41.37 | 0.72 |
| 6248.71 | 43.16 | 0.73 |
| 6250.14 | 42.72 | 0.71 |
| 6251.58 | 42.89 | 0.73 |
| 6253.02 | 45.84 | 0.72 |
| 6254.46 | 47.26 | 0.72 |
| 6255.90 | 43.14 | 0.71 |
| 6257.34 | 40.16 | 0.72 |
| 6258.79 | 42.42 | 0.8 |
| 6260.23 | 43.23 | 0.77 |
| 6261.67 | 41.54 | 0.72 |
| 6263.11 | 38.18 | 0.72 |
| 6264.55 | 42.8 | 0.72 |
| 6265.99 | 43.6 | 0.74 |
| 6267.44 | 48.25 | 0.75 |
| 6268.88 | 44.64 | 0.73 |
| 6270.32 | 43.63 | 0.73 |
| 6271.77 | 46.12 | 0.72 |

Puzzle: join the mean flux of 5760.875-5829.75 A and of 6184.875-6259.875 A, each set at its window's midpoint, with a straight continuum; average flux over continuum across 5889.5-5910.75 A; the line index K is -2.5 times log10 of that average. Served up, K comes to 0.282 mag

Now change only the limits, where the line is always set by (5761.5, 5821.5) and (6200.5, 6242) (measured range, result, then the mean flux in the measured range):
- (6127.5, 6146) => 0.03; 44.1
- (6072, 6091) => -0.03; 46.8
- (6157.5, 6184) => 0.06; 42.8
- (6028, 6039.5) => -0.03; 47.1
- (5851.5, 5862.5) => 0.02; 45.5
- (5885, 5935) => 0.10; 41.9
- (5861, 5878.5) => 0.01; 45.7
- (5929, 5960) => -0.03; 47.1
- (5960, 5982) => -0.03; 47.4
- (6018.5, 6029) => 0.02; 44.8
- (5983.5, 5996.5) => -0.02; 46.5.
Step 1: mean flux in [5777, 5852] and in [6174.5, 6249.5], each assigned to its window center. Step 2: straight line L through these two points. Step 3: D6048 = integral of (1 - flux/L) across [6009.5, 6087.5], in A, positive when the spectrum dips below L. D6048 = -1.3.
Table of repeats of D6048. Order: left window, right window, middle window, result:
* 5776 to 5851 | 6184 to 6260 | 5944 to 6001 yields -1.1 A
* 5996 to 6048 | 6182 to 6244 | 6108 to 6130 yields 0.5 A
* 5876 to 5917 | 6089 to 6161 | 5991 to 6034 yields -3.2 A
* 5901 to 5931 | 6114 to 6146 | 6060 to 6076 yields -0.7 A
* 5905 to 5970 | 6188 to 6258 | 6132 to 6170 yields 1.4 A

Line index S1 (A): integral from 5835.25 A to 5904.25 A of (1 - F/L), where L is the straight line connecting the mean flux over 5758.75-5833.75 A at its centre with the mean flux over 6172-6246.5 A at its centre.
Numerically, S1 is 4.7 A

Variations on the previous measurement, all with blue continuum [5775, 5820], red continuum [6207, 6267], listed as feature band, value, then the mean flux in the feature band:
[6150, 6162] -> -0.19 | 45.4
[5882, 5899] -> 3.13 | 37.4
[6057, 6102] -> -1.54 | 46.6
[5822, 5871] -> -0.88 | 46.9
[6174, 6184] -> -0.05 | 44.8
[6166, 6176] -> 1.06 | 39.9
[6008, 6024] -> -0.19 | 45.8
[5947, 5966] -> -0.53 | 46.8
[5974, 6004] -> -0.83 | 46.7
